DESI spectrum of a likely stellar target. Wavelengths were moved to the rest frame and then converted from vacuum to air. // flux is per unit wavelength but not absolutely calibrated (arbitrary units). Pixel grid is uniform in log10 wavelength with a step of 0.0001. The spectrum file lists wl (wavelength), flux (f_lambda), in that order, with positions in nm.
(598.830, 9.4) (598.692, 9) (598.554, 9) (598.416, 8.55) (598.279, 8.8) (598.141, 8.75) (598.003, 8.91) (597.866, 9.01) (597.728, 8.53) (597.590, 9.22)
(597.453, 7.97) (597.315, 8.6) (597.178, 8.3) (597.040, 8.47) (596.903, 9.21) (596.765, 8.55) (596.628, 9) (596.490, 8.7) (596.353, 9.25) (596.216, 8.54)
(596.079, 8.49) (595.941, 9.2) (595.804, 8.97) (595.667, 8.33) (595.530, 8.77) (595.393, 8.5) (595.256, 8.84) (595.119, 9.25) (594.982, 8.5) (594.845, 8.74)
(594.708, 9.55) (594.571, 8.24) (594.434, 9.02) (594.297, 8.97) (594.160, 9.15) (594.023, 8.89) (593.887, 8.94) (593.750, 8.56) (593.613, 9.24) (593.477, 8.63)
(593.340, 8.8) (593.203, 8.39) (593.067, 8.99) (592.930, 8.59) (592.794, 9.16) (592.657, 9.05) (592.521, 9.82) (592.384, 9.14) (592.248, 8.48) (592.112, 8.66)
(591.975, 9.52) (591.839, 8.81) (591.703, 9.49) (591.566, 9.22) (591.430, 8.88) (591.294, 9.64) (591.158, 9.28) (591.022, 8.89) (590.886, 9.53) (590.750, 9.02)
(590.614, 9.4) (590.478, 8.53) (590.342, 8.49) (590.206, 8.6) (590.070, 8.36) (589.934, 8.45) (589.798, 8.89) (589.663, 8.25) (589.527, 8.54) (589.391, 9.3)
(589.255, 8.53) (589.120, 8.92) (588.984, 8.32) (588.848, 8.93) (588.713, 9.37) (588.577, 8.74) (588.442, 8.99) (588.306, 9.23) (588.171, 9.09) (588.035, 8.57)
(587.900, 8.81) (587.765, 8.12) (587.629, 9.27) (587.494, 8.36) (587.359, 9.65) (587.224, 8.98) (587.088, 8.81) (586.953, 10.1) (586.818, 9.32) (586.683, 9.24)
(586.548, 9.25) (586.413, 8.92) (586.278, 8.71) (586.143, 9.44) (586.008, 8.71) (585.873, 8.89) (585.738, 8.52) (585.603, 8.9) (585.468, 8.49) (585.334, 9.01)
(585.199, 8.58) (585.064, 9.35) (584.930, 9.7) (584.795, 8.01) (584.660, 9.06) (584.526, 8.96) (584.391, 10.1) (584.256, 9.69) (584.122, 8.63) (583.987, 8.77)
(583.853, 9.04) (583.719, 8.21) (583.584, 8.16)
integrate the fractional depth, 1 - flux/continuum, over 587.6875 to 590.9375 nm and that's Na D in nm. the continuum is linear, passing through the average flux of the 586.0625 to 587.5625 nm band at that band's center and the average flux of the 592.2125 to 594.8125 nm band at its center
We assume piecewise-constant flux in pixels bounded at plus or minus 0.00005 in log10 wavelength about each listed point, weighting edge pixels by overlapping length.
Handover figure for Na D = 0.10 nm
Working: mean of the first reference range 9.16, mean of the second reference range 8.93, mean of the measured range 8.79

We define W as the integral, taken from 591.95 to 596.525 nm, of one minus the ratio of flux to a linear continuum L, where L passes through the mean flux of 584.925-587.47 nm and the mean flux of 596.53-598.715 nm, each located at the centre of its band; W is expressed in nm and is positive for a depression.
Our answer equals -0.02 nm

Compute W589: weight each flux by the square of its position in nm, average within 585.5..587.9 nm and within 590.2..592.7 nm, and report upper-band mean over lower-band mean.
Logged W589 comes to 1.0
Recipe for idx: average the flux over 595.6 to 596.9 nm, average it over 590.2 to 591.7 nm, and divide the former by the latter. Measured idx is 0.97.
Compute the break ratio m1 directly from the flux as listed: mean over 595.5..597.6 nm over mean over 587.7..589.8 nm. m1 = 0.99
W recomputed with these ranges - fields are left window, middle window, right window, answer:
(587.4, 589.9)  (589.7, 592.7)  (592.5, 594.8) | -0.05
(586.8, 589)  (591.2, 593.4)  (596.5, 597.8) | -0.05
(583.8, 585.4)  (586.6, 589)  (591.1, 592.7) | 0.03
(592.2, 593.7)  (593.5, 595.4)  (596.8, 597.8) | -0.01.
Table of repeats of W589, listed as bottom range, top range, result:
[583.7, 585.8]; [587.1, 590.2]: 1.00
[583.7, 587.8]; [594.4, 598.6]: 1.01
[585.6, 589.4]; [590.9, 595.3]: 1.02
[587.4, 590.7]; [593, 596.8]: 1.03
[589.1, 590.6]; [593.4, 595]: 1.04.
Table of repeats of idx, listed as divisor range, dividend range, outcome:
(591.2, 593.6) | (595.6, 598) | 0.97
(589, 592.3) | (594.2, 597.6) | 0.99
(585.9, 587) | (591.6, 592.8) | 0.99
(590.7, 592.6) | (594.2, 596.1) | 0.96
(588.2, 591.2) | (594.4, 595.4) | 1.00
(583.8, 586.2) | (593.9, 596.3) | 0.98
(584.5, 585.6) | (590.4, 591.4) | 1.03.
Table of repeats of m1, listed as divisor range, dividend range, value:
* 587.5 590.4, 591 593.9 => 1.03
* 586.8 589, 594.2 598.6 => 0.98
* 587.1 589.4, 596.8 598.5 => 0.98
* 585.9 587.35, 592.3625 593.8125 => 0.98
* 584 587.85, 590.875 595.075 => 1.00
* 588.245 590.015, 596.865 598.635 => 0.99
